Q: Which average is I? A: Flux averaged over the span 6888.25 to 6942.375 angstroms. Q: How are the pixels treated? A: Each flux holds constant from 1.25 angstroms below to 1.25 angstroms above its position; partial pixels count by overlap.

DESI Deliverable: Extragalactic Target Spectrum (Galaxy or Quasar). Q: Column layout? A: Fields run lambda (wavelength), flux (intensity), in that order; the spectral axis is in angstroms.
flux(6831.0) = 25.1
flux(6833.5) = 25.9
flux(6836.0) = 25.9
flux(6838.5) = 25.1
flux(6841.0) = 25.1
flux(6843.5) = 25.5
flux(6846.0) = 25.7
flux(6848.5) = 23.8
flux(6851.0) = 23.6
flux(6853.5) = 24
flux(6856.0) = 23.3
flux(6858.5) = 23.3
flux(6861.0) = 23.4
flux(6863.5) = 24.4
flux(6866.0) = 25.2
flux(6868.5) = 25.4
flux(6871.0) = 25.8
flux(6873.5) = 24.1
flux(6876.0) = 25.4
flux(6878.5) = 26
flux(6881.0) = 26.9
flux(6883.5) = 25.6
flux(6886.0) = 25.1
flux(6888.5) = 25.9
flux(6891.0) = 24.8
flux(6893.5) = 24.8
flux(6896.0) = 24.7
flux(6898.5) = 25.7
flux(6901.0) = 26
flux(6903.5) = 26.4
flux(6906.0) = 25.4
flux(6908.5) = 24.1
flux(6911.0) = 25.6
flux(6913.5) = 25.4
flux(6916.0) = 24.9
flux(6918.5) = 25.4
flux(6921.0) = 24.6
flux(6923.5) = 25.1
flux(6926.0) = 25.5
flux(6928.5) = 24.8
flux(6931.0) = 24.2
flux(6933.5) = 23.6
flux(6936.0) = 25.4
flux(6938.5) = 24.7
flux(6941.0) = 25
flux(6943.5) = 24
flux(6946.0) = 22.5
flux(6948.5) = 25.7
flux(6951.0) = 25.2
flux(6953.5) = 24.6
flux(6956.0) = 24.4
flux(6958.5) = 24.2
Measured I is 25.1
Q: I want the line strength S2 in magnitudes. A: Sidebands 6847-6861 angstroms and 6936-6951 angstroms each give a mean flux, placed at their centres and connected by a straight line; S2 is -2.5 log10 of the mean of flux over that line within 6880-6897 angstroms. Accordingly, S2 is -0.06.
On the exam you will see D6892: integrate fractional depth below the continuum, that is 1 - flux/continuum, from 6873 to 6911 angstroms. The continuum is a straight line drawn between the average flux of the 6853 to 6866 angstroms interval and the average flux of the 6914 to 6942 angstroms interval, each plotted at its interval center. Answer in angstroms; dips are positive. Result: -1.8 angstroms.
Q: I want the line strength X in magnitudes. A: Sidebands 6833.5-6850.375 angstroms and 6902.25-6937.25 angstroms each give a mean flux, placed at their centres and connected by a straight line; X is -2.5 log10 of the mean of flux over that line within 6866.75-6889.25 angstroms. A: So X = -0.02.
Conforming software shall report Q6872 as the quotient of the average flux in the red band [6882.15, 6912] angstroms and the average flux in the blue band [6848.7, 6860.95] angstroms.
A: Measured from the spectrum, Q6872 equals 1.1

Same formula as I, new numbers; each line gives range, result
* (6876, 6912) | 25.5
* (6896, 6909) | 25.5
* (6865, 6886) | 25.5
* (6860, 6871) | 24.8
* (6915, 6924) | 25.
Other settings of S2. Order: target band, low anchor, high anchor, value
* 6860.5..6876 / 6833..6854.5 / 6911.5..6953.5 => 0.00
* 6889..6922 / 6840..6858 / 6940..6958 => -0.04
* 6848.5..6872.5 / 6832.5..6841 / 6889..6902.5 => 0.05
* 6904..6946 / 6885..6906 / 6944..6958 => 0.00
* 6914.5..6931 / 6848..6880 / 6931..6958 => -0.02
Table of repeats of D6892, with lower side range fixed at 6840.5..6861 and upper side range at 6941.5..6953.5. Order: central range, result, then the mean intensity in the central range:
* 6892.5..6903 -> -0.5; 25.4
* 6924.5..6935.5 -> -0.1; 24.6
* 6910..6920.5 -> -0.4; 25.3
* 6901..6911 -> -0.5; 25.4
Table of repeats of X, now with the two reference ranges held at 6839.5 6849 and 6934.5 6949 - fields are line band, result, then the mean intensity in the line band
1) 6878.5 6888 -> -0.04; 25.9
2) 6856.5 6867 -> 0.04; 24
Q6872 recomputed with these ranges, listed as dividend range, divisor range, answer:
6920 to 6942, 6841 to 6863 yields 1.03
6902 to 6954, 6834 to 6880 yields 1.00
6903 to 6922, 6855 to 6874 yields 1.03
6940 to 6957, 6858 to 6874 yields 1.00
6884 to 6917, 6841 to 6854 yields 1.03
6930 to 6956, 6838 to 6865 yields 1.01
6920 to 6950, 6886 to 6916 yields 0.97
